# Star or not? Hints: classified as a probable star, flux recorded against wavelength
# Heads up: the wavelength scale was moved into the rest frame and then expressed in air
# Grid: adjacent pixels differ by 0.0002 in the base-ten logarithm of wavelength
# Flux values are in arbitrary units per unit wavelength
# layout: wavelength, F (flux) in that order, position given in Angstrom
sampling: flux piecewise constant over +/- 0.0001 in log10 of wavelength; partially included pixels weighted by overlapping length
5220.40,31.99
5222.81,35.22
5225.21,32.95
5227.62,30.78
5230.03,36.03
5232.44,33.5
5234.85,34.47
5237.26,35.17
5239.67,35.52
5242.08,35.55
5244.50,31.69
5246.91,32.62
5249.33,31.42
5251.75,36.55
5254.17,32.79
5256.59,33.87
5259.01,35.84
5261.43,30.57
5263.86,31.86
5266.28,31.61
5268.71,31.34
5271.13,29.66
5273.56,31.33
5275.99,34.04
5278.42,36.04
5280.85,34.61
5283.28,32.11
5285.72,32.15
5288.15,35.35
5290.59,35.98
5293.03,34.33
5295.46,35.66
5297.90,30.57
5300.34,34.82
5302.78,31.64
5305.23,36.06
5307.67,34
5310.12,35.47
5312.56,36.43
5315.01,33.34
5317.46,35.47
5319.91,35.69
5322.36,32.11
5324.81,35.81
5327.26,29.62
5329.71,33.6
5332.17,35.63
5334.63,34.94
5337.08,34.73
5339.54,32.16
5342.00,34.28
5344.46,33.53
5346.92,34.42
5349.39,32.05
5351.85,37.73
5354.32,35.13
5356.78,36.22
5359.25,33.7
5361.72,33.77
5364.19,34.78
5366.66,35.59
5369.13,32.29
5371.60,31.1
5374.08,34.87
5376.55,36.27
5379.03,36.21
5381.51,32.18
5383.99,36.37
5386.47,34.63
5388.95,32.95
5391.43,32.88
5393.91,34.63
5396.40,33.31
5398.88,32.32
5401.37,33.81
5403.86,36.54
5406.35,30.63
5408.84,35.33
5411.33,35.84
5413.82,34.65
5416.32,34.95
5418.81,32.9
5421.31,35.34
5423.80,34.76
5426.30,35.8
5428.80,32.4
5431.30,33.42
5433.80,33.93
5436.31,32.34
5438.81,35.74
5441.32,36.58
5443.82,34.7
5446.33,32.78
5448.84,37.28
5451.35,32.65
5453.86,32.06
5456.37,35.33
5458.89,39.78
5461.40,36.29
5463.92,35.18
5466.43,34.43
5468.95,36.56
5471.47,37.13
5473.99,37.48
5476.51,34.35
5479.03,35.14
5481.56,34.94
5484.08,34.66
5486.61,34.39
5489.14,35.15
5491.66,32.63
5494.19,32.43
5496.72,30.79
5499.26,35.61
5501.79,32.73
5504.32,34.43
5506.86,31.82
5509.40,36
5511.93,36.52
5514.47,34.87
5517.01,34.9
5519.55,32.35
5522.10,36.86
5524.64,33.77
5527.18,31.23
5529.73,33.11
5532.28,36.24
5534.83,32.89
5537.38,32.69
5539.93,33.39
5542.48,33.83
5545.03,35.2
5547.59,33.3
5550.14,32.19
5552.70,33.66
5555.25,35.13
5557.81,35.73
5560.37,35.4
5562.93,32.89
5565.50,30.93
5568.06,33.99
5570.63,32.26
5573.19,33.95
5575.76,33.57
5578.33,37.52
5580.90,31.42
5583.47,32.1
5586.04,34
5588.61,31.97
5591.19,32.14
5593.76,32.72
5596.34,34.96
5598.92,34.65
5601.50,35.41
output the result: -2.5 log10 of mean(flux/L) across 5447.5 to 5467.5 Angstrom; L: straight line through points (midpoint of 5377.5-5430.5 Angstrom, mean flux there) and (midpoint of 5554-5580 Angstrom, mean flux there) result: -0.04 mag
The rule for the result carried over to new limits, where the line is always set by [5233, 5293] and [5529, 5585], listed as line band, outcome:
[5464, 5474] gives -0.08 mag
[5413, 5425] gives -0.03 mag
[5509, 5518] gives -0.06 mag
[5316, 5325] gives -0.04 mag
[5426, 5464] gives -0.04 mag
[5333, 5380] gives -0.03 mag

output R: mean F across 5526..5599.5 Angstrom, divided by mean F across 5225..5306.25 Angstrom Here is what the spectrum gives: 1.00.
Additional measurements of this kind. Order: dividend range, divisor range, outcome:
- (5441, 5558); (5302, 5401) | 1.01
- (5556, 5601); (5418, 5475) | 0.96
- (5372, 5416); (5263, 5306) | 1.03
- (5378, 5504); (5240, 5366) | 1.02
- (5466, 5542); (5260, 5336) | 1.02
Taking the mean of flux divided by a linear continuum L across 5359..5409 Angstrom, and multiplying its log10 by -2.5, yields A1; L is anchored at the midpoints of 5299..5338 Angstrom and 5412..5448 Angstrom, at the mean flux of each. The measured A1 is 0.012 mag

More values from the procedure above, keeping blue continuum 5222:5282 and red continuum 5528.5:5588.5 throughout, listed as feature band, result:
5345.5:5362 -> -0.04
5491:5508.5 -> 0.02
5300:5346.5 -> -0.02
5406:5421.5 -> -0.03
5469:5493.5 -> -0.05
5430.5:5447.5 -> -0.02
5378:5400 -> -0.01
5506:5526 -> -0.03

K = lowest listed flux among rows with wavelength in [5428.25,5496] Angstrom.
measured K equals 32.06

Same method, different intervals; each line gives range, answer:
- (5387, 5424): 30.63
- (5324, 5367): 29.62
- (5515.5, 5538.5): 31.23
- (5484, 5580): 30.79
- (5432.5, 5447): 32.34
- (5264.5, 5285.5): 29.66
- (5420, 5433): 32.4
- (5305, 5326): 32.11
